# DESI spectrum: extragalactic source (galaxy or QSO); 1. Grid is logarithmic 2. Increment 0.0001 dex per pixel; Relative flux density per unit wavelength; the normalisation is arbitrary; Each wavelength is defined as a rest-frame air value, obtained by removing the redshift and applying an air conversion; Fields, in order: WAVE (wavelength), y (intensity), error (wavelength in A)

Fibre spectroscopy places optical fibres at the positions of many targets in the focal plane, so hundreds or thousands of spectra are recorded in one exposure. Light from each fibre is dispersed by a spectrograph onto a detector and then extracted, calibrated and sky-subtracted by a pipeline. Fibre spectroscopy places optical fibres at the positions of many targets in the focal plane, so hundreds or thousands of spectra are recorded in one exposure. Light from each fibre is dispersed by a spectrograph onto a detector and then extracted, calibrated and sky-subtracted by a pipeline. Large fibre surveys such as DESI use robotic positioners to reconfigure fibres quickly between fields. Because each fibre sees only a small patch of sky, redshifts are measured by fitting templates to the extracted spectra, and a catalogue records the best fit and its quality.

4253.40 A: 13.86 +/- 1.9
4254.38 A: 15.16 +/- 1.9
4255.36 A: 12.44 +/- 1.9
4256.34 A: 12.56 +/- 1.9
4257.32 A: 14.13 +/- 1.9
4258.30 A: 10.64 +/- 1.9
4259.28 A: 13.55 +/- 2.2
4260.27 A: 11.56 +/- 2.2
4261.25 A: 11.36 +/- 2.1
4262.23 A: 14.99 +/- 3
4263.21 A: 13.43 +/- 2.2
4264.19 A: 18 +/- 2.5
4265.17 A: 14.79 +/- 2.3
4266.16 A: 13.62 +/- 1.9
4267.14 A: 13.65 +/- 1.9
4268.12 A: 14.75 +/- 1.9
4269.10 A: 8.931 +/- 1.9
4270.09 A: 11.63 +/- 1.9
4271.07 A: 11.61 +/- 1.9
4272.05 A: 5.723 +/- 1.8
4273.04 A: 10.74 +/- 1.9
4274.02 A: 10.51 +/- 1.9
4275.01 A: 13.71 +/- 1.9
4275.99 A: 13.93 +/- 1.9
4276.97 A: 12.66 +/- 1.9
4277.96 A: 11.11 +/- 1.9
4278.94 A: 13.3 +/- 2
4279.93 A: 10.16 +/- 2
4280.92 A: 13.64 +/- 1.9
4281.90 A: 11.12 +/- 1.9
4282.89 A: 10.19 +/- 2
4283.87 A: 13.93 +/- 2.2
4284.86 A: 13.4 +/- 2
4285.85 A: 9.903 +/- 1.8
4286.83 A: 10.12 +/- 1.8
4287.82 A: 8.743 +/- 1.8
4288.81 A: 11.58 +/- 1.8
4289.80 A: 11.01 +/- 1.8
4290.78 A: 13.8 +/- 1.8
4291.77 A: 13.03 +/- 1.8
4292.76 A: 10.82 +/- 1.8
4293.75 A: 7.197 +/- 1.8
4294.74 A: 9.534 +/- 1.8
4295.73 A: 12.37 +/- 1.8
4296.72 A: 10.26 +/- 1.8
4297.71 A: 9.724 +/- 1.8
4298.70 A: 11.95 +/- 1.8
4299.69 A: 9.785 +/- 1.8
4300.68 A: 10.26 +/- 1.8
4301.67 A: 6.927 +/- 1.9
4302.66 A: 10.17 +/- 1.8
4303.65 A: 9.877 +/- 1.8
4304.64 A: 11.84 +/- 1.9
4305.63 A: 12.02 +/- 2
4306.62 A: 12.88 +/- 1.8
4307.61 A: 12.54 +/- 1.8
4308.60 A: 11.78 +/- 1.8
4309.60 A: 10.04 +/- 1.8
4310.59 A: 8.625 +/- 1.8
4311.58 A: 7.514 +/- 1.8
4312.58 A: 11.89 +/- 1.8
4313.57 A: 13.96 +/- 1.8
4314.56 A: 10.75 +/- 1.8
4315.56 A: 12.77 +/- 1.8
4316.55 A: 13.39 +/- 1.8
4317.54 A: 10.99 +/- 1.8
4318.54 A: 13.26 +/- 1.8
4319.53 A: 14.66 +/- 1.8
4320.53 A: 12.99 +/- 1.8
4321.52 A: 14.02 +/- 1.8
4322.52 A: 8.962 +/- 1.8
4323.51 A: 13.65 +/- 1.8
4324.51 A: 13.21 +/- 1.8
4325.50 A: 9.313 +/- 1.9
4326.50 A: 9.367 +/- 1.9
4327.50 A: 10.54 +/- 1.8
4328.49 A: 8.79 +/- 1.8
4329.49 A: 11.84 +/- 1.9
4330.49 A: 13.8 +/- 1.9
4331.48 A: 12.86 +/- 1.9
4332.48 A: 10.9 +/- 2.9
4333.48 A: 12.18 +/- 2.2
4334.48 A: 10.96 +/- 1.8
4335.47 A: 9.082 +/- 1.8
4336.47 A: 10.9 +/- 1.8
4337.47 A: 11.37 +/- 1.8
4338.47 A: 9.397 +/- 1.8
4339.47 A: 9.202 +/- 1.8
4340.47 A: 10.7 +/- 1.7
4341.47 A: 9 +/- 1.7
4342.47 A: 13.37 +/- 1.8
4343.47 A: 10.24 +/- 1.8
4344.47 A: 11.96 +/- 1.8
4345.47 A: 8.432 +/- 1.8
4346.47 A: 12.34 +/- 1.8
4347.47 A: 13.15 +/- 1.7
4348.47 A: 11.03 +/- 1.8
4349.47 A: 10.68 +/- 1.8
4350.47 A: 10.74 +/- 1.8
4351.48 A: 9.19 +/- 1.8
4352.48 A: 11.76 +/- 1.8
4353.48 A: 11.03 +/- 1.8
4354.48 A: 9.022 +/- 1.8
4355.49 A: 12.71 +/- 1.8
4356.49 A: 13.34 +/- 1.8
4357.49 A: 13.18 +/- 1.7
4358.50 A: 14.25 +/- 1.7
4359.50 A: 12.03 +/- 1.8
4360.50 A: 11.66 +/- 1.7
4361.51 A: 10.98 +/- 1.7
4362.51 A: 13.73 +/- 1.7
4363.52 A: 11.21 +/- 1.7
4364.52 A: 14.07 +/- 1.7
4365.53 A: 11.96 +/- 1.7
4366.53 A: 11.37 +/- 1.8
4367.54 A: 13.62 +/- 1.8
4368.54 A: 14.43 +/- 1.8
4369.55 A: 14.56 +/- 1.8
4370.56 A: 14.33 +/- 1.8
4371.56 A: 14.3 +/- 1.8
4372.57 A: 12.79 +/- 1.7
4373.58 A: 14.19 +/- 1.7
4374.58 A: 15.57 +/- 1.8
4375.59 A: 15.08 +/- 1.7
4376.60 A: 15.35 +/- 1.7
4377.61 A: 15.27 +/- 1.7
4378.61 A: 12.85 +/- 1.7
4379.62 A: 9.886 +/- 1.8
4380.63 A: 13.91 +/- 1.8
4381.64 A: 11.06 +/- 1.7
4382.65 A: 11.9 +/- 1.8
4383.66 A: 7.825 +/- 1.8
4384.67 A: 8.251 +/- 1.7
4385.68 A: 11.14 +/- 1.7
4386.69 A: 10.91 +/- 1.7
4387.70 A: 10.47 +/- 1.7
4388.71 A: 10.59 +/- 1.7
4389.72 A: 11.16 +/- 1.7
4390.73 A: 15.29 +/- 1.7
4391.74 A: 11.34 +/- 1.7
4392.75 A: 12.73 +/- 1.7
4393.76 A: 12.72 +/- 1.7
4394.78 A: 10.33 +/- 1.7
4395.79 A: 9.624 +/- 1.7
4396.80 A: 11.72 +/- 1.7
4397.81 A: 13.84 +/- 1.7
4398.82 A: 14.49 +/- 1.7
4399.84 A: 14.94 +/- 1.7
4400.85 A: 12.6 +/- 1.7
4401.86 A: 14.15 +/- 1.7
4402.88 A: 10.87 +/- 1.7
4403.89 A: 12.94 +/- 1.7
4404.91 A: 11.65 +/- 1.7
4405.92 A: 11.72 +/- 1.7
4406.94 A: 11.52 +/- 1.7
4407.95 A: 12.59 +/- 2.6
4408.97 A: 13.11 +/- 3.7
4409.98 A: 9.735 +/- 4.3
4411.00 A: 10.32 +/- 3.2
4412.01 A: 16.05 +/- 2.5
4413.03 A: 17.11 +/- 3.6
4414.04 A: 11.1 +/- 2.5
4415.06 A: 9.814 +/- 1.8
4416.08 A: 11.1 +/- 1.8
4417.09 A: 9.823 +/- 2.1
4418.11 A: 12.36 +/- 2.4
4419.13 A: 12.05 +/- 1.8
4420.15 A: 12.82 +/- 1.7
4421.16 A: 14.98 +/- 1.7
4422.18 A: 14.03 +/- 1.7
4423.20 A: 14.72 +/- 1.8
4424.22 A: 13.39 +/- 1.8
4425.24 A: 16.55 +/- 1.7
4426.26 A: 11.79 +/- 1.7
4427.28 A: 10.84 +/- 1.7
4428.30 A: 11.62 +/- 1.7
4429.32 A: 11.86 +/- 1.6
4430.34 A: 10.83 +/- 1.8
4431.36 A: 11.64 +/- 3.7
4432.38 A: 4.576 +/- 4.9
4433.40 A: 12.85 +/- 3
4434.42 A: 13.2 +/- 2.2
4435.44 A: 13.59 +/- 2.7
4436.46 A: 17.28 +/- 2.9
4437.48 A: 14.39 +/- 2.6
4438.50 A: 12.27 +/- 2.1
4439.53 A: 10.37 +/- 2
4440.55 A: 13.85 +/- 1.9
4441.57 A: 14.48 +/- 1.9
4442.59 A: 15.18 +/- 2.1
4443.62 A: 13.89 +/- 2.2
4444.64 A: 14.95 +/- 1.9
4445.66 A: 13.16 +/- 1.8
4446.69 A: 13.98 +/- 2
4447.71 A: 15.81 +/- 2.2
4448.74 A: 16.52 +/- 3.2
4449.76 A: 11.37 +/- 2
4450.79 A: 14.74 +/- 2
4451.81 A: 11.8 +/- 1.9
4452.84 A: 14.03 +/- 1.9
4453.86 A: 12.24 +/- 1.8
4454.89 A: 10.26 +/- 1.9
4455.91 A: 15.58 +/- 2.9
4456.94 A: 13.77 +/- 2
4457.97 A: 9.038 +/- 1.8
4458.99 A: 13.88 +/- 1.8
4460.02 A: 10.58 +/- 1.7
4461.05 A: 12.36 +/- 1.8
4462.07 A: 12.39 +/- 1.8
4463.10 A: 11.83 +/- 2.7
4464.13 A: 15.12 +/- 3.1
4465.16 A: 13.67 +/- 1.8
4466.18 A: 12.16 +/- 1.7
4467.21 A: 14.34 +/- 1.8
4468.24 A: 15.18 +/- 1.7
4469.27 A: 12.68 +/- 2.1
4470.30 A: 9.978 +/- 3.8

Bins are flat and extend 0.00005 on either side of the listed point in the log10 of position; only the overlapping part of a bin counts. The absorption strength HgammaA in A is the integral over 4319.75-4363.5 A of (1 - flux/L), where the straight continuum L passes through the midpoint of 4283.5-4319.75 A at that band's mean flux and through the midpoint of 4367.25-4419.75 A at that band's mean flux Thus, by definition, 1.3 A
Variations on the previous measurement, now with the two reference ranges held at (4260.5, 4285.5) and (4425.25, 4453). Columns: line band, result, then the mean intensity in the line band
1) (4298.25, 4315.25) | 2.40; 10.8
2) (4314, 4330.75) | 0.96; 11.9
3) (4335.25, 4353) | 2.74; 10.7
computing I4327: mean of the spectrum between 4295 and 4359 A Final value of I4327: 11.2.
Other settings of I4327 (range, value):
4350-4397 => 12.2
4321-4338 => 11.3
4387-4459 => 12.7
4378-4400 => 11.7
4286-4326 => 11.2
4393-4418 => 12.3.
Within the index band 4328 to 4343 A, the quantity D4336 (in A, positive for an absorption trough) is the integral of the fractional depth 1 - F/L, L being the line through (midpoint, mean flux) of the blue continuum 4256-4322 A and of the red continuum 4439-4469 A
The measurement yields 1.5 A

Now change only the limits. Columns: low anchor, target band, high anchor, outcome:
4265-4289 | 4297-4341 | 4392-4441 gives 2.8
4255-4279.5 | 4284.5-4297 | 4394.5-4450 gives 1.7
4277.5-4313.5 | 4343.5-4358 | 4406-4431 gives 0.4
